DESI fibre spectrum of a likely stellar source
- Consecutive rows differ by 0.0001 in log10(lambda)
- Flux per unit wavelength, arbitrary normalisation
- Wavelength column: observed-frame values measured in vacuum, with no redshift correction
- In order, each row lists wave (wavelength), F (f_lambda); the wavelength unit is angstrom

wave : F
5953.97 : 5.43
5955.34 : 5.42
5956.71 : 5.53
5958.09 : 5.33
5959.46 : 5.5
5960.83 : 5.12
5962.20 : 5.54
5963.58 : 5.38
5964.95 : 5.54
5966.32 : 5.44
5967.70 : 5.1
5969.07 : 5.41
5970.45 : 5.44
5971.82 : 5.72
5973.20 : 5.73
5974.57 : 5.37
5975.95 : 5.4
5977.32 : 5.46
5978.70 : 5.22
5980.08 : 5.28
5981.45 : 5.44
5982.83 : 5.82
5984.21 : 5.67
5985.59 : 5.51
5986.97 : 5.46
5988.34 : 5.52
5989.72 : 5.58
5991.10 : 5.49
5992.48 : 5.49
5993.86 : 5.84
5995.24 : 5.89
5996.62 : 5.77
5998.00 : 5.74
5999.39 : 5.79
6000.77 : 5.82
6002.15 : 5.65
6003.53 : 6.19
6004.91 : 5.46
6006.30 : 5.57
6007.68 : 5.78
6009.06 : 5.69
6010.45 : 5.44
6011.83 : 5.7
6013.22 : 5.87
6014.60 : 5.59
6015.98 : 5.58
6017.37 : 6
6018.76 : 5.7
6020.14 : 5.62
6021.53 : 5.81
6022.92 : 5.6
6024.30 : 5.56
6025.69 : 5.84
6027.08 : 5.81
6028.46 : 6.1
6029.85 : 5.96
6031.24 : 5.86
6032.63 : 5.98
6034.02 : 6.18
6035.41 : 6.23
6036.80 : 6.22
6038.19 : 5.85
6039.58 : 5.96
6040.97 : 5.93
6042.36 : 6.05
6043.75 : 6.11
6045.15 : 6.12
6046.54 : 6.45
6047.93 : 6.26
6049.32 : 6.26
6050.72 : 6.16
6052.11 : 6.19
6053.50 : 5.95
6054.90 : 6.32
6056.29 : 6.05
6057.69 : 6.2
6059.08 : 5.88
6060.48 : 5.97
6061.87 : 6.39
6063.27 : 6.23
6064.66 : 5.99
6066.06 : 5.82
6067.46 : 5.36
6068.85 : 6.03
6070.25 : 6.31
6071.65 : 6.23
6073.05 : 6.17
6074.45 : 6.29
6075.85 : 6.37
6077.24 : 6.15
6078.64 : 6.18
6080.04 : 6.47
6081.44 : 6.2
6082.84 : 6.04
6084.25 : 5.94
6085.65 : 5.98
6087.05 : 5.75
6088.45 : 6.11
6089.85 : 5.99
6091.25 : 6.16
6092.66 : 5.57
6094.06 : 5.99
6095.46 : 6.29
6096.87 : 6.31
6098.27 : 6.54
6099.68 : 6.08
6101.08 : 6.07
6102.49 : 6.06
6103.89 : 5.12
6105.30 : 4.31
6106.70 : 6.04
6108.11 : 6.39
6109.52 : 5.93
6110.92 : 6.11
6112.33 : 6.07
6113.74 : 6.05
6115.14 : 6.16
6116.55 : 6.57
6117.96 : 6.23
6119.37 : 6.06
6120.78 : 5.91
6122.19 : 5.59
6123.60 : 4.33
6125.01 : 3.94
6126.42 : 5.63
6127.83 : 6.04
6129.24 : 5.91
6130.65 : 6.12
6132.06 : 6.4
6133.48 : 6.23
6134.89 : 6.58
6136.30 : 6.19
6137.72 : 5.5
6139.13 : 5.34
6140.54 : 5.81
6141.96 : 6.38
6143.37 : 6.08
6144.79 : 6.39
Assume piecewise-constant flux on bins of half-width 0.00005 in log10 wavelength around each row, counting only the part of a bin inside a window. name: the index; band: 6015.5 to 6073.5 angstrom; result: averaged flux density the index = 6.01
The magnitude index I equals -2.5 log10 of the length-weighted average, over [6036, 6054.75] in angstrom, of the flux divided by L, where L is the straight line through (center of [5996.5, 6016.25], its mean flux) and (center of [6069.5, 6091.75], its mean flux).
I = -0.03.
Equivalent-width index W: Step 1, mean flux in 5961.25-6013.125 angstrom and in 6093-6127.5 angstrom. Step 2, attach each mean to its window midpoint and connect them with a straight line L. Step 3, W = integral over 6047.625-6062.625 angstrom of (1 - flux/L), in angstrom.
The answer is -1.1 angstrom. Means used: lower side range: 5.58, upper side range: 5.82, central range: 6.14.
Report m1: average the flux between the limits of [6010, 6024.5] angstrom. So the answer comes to 5.69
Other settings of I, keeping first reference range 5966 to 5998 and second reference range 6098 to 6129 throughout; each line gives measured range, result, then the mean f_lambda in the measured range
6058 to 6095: -0.066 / 6.06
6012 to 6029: -0.029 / 5.75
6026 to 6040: -0.072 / 6.01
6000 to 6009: -0.034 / 5.75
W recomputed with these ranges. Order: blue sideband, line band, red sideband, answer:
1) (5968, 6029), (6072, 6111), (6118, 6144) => -1.9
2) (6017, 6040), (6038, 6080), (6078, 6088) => -0.8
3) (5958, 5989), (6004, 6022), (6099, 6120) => -0.3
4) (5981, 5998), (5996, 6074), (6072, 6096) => -1.1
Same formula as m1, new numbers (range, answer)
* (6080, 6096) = 6.02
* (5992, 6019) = 5.73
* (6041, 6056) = 6.17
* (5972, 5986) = 5.5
